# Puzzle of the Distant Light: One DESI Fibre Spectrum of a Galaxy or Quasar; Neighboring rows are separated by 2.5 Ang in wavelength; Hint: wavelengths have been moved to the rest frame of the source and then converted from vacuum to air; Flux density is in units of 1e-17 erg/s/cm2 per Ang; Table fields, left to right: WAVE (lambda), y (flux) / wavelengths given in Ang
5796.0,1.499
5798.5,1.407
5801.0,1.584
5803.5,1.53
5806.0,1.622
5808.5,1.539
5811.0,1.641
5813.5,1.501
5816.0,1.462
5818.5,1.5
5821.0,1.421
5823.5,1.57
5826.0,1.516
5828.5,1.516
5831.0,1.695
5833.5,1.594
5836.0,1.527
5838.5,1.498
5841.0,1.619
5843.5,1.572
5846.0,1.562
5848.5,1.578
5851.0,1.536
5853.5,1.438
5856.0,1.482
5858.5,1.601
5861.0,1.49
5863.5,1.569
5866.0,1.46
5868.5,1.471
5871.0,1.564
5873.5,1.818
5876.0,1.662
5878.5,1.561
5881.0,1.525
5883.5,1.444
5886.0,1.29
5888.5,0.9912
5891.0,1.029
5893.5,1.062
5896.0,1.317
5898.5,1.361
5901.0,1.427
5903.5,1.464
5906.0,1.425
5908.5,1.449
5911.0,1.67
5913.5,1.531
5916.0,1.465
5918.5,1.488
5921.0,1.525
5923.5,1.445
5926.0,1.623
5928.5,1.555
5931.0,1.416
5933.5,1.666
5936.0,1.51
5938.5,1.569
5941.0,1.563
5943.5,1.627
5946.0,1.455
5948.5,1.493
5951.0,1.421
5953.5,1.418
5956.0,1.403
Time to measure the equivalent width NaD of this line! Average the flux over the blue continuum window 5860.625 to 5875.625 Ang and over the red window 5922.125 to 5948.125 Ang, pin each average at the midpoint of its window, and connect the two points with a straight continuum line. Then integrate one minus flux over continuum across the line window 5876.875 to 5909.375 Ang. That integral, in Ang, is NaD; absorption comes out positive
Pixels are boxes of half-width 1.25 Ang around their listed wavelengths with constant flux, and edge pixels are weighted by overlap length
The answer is 4.7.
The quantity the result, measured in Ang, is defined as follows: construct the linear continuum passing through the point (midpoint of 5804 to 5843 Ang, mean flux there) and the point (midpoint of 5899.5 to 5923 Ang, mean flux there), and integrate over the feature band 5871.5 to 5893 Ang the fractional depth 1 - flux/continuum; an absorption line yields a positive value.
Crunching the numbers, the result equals 1.5 Ang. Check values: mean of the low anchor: 1.55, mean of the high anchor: 1.49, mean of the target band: 1.41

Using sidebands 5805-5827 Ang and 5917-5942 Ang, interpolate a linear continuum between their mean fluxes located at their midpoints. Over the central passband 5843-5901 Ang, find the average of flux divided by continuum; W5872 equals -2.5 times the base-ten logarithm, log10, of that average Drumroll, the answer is 0.060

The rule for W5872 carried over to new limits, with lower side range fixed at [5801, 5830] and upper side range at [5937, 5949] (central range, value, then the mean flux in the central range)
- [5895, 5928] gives 0.04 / 1.48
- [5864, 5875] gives -0.03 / 1.58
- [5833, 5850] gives -0.02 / 1.56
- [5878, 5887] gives 0.06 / 1.45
